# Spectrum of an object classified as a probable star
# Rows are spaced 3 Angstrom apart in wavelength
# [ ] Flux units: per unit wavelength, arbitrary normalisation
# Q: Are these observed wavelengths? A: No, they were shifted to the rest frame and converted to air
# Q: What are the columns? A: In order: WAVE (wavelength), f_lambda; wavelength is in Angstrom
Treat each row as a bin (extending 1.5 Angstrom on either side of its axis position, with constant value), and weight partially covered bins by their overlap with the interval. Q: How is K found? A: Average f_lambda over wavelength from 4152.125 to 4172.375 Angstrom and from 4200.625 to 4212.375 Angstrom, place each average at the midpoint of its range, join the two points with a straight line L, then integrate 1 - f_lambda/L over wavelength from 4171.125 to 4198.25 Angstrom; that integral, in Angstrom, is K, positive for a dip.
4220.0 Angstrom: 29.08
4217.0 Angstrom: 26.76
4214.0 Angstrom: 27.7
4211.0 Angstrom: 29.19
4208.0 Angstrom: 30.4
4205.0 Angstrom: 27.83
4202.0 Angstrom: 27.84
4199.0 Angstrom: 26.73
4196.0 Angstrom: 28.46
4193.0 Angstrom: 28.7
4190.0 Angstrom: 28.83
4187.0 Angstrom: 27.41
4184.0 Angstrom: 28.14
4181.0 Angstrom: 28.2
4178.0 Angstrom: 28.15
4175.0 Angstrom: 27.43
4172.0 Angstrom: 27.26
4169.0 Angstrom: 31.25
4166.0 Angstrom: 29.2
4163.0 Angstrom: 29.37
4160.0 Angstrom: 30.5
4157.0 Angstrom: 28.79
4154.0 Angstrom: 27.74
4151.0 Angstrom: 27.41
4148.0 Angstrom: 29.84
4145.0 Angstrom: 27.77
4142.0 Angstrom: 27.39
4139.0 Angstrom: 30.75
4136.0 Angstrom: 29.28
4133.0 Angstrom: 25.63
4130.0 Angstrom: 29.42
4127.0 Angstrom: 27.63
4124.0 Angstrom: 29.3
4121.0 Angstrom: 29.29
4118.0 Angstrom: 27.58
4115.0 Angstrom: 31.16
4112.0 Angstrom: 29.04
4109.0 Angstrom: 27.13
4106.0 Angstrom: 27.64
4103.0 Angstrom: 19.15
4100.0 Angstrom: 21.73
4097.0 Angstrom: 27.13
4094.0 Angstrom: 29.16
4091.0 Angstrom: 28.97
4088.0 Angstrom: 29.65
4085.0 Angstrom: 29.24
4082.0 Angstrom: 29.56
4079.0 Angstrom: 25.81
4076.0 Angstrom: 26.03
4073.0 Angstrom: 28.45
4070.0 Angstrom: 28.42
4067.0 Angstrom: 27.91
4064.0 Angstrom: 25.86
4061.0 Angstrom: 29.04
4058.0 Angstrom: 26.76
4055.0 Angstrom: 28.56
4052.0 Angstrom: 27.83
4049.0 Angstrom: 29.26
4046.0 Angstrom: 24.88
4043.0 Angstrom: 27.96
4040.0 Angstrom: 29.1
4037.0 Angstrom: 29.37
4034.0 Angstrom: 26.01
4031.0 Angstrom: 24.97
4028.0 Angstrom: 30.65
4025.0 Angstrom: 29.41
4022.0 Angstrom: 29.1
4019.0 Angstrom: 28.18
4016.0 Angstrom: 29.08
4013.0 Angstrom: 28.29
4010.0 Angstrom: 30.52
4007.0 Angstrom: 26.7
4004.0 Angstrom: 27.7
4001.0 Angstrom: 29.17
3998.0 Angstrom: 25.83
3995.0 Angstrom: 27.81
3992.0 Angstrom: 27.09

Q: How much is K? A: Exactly 0.91 Angstrom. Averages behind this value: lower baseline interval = 29.2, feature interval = 28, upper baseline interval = 28.8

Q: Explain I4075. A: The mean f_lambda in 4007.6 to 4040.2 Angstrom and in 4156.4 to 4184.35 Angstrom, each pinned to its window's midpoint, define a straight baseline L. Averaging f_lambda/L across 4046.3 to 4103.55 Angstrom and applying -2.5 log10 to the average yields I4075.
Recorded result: 0.05 mag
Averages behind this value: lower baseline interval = 28.5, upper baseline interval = 28.9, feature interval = 27.4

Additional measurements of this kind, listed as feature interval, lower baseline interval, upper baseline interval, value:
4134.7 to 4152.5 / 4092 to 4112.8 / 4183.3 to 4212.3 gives -0.07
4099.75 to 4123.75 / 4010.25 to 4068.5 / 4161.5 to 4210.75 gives 0.05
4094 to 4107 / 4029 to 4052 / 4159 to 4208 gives 0.15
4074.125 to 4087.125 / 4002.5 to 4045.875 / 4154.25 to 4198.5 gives 0.02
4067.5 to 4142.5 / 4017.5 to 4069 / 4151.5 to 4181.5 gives 0.02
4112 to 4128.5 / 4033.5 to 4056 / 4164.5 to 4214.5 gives -0.03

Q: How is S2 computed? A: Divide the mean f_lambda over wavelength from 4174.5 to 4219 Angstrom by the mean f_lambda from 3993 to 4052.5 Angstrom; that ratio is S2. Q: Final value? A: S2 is 1.00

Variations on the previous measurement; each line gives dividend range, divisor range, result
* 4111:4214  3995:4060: 1.02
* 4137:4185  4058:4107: 1.06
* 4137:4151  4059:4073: 1.03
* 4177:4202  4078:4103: 1.03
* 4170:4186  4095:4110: 1.13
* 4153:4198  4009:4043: 1.00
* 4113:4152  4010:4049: 1.02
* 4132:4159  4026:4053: 1.02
